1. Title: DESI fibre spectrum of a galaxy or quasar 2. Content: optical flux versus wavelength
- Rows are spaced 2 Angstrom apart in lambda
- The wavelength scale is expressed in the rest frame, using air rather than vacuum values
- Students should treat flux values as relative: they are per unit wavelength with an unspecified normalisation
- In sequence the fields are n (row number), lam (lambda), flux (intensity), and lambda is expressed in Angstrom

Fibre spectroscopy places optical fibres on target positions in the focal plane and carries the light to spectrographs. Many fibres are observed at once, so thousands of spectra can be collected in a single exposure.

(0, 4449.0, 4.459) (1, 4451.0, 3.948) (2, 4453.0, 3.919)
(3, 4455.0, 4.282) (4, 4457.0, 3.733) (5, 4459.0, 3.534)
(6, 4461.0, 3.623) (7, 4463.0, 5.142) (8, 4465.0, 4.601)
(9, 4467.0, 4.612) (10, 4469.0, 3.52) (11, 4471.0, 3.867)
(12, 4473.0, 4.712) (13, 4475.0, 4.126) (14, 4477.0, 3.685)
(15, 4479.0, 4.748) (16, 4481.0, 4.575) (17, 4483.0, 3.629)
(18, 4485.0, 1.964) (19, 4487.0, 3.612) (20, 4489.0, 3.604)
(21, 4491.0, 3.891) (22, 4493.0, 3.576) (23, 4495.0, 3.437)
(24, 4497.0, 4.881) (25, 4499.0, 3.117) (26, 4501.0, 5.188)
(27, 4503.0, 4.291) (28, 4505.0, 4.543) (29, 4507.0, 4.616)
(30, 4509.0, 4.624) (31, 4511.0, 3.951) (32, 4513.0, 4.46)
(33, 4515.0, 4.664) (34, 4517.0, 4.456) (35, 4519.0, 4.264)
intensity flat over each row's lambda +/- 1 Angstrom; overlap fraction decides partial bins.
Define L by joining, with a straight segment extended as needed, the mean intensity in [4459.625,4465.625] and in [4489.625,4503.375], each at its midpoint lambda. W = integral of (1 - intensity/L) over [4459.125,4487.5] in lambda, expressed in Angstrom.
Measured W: 1.7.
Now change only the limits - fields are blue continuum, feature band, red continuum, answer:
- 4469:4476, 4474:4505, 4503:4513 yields 2.6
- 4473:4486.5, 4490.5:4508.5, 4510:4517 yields -0.1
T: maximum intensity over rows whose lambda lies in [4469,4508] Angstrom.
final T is 5.188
